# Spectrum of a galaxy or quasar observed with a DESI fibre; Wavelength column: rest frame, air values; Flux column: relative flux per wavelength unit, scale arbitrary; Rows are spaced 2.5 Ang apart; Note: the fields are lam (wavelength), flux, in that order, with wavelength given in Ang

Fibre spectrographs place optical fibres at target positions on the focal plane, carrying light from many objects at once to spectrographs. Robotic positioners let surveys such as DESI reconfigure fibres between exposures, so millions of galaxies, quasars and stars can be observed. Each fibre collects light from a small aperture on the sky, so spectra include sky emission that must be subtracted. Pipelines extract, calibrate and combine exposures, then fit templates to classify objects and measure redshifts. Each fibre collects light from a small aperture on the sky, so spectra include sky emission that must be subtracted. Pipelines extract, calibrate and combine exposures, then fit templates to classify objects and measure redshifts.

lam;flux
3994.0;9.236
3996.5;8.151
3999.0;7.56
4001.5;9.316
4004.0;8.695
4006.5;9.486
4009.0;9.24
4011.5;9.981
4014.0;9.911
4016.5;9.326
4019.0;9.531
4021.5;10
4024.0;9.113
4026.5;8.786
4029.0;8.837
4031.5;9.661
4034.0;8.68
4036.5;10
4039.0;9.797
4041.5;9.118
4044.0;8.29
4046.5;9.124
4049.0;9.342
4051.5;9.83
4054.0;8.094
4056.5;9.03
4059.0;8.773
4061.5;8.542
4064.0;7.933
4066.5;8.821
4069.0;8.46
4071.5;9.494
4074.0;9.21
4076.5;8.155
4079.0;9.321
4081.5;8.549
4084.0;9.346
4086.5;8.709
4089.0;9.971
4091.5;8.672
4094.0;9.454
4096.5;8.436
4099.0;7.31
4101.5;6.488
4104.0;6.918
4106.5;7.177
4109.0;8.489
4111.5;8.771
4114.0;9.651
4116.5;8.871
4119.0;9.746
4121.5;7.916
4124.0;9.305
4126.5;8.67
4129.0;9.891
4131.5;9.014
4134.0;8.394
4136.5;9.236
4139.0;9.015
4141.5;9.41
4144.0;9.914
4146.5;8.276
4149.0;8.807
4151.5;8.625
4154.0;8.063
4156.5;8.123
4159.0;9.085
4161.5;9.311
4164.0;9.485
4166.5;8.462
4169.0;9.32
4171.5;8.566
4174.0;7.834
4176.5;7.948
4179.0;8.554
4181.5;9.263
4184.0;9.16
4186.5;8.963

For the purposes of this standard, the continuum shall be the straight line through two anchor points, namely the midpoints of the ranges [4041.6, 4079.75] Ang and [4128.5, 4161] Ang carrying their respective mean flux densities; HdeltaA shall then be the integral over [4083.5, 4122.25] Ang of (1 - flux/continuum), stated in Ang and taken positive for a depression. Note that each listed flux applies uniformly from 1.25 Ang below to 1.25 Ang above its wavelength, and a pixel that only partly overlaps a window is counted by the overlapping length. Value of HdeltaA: 1.7 Ang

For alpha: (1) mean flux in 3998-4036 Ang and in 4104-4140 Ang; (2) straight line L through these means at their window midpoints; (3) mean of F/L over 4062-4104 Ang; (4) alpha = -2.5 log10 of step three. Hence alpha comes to 0.046 mag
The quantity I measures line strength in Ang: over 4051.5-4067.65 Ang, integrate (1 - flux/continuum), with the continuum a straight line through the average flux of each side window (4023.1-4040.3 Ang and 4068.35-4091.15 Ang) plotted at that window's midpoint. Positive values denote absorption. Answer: 0.9 Ang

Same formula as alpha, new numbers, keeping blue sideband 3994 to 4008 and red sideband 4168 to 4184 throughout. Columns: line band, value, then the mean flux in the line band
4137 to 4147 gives -0.072 mag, 9.23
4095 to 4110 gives 0.157 mag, 7.49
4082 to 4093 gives -0.058 mag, 9.14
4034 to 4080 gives -0.034 mag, 8.95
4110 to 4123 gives -0.042 mag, 8.99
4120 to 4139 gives -0.037 mag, 8.94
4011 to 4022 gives -0.120 mag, 9.72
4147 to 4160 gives 0.014 mag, 8.51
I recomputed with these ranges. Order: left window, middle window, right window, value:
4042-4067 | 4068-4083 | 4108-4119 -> 0.0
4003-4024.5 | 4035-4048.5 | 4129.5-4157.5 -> 0.1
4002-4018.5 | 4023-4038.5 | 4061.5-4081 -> 0.0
